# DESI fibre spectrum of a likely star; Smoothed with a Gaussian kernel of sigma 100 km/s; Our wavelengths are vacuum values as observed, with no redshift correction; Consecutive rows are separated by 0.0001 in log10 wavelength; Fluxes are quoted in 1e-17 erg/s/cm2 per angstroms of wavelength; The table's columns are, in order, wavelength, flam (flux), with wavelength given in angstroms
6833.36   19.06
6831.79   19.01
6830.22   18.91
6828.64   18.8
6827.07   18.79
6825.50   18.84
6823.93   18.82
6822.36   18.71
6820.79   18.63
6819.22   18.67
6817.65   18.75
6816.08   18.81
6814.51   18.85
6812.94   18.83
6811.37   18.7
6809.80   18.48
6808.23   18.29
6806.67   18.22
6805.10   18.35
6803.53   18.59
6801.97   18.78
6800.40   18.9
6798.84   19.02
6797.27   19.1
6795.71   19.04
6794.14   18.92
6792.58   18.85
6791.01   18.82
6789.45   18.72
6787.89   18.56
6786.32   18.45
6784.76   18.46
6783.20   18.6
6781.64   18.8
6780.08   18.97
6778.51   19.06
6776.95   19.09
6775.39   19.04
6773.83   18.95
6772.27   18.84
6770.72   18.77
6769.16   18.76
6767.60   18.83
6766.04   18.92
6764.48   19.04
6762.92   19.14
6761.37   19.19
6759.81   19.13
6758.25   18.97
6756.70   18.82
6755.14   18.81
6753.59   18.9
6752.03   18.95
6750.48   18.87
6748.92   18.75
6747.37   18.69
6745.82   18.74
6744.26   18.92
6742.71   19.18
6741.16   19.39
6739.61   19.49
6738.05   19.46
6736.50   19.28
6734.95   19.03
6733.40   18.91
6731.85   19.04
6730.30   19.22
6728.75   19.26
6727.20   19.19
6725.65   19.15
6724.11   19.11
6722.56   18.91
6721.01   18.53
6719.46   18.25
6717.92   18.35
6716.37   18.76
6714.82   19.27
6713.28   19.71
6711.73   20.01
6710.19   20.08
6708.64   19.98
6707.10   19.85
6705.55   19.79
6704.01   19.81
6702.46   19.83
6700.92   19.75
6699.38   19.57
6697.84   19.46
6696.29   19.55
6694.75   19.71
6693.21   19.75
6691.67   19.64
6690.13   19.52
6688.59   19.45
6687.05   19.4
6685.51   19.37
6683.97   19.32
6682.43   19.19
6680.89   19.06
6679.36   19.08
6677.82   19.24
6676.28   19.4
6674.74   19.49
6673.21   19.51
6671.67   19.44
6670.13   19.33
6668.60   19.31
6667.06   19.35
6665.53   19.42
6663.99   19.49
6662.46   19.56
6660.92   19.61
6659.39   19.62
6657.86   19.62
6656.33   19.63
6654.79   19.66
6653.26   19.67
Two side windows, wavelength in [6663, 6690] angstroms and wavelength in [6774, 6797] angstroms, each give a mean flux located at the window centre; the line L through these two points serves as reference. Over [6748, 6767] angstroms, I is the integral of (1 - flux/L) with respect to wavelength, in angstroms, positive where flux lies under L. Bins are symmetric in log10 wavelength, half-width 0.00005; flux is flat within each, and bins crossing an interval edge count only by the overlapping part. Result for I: 0.0 angstroms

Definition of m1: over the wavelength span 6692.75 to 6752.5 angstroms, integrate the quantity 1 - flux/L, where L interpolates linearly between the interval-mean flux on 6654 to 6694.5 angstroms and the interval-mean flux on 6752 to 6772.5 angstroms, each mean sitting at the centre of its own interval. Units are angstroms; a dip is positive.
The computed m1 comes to -0.3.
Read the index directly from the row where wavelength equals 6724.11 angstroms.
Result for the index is 19.11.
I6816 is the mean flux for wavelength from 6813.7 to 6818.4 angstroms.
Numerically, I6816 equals 18.8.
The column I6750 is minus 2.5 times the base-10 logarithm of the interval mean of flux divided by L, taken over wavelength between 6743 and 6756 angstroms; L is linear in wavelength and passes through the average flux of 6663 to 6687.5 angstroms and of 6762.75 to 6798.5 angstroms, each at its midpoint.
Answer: 0.01 mag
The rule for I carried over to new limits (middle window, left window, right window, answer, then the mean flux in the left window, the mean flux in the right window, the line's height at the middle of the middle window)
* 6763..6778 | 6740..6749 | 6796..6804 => 0.0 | 19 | 18.9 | 19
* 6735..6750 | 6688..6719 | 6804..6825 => 0.1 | 19.6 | 18.6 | 19.2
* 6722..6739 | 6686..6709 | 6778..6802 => 0.2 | 19.7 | 18.8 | 19.4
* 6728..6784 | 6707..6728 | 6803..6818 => -0.1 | 19.2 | 18.6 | 18.9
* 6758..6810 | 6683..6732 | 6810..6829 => 0.4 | 19.4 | 18.8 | 19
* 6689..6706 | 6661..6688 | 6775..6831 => -0.4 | 19.4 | 18.8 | 19.2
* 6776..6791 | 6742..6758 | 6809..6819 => 0.0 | 18.9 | 18.7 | 18.8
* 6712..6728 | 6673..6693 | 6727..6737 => 0.2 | 19.4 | 19.1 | 19.2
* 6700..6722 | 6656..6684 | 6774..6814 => -0.3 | 19.4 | 18.7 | 19.2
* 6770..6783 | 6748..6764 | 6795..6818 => 0.0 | 19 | 18.7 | 18.9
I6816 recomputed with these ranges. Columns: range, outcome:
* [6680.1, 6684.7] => 19.2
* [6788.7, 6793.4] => 18.8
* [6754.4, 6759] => 18.9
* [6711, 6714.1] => 19.9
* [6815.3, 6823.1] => 18.7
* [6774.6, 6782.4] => 19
